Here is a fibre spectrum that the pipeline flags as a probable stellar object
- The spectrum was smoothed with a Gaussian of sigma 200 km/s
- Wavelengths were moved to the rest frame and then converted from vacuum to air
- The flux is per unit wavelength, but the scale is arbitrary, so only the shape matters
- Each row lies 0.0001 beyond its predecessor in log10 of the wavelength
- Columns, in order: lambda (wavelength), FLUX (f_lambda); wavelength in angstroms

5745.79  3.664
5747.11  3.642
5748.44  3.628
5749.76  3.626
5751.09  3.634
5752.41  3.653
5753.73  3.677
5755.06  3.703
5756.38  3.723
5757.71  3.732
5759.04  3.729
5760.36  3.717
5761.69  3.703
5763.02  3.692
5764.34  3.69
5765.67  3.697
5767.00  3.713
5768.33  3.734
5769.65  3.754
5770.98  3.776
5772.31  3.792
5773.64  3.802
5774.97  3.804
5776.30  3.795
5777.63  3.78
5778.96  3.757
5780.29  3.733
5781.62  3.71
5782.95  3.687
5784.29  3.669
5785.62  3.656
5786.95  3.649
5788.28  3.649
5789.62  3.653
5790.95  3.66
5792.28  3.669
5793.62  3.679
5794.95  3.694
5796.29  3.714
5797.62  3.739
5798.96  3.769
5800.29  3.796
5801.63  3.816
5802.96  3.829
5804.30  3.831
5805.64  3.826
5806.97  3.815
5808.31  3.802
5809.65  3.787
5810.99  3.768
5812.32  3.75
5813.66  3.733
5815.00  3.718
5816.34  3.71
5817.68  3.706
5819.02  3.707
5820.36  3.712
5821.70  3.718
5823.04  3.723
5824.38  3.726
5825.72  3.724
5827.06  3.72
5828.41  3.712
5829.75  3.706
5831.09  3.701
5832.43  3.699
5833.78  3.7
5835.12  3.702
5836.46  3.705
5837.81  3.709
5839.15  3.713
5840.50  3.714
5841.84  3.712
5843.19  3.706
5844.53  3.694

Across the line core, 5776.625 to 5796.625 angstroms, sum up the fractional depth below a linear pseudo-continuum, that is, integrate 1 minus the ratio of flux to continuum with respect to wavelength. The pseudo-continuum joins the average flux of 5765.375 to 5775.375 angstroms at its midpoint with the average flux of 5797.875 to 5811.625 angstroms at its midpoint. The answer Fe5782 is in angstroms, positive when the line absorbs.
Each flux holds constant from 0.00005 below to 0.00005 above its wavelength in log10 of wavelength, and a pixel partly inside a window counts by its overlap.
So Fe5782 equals 0.46 angstroms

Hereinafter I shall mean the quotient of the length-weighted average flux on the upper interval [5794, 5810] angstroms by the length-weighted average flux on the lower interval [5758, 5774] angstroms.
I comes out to 1.01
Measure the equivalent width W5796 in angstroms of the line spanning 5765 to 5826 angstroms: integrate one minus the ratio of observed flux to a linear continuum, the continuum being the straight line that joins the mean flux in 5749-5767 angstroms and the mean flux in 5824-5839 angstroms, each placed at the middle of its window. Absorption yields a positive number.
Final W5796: -0.61 angstroms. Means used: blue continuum 3.69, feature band 3.74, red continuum 3.71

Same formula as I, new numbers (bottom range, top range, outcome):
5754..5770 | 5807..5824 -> 1.01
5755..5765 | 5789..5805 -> 1.01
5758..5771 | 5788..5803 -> 1.00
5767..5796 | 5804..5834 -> 1.01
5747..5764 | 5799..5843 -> 1.02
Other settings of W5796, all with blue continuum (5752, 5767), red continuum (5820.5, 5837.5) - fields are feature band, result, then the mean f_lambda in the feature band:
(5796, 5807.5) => -0.3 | 3.8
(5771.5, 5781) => -0.2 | 3.78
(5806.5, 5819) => -0.1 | 3.75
